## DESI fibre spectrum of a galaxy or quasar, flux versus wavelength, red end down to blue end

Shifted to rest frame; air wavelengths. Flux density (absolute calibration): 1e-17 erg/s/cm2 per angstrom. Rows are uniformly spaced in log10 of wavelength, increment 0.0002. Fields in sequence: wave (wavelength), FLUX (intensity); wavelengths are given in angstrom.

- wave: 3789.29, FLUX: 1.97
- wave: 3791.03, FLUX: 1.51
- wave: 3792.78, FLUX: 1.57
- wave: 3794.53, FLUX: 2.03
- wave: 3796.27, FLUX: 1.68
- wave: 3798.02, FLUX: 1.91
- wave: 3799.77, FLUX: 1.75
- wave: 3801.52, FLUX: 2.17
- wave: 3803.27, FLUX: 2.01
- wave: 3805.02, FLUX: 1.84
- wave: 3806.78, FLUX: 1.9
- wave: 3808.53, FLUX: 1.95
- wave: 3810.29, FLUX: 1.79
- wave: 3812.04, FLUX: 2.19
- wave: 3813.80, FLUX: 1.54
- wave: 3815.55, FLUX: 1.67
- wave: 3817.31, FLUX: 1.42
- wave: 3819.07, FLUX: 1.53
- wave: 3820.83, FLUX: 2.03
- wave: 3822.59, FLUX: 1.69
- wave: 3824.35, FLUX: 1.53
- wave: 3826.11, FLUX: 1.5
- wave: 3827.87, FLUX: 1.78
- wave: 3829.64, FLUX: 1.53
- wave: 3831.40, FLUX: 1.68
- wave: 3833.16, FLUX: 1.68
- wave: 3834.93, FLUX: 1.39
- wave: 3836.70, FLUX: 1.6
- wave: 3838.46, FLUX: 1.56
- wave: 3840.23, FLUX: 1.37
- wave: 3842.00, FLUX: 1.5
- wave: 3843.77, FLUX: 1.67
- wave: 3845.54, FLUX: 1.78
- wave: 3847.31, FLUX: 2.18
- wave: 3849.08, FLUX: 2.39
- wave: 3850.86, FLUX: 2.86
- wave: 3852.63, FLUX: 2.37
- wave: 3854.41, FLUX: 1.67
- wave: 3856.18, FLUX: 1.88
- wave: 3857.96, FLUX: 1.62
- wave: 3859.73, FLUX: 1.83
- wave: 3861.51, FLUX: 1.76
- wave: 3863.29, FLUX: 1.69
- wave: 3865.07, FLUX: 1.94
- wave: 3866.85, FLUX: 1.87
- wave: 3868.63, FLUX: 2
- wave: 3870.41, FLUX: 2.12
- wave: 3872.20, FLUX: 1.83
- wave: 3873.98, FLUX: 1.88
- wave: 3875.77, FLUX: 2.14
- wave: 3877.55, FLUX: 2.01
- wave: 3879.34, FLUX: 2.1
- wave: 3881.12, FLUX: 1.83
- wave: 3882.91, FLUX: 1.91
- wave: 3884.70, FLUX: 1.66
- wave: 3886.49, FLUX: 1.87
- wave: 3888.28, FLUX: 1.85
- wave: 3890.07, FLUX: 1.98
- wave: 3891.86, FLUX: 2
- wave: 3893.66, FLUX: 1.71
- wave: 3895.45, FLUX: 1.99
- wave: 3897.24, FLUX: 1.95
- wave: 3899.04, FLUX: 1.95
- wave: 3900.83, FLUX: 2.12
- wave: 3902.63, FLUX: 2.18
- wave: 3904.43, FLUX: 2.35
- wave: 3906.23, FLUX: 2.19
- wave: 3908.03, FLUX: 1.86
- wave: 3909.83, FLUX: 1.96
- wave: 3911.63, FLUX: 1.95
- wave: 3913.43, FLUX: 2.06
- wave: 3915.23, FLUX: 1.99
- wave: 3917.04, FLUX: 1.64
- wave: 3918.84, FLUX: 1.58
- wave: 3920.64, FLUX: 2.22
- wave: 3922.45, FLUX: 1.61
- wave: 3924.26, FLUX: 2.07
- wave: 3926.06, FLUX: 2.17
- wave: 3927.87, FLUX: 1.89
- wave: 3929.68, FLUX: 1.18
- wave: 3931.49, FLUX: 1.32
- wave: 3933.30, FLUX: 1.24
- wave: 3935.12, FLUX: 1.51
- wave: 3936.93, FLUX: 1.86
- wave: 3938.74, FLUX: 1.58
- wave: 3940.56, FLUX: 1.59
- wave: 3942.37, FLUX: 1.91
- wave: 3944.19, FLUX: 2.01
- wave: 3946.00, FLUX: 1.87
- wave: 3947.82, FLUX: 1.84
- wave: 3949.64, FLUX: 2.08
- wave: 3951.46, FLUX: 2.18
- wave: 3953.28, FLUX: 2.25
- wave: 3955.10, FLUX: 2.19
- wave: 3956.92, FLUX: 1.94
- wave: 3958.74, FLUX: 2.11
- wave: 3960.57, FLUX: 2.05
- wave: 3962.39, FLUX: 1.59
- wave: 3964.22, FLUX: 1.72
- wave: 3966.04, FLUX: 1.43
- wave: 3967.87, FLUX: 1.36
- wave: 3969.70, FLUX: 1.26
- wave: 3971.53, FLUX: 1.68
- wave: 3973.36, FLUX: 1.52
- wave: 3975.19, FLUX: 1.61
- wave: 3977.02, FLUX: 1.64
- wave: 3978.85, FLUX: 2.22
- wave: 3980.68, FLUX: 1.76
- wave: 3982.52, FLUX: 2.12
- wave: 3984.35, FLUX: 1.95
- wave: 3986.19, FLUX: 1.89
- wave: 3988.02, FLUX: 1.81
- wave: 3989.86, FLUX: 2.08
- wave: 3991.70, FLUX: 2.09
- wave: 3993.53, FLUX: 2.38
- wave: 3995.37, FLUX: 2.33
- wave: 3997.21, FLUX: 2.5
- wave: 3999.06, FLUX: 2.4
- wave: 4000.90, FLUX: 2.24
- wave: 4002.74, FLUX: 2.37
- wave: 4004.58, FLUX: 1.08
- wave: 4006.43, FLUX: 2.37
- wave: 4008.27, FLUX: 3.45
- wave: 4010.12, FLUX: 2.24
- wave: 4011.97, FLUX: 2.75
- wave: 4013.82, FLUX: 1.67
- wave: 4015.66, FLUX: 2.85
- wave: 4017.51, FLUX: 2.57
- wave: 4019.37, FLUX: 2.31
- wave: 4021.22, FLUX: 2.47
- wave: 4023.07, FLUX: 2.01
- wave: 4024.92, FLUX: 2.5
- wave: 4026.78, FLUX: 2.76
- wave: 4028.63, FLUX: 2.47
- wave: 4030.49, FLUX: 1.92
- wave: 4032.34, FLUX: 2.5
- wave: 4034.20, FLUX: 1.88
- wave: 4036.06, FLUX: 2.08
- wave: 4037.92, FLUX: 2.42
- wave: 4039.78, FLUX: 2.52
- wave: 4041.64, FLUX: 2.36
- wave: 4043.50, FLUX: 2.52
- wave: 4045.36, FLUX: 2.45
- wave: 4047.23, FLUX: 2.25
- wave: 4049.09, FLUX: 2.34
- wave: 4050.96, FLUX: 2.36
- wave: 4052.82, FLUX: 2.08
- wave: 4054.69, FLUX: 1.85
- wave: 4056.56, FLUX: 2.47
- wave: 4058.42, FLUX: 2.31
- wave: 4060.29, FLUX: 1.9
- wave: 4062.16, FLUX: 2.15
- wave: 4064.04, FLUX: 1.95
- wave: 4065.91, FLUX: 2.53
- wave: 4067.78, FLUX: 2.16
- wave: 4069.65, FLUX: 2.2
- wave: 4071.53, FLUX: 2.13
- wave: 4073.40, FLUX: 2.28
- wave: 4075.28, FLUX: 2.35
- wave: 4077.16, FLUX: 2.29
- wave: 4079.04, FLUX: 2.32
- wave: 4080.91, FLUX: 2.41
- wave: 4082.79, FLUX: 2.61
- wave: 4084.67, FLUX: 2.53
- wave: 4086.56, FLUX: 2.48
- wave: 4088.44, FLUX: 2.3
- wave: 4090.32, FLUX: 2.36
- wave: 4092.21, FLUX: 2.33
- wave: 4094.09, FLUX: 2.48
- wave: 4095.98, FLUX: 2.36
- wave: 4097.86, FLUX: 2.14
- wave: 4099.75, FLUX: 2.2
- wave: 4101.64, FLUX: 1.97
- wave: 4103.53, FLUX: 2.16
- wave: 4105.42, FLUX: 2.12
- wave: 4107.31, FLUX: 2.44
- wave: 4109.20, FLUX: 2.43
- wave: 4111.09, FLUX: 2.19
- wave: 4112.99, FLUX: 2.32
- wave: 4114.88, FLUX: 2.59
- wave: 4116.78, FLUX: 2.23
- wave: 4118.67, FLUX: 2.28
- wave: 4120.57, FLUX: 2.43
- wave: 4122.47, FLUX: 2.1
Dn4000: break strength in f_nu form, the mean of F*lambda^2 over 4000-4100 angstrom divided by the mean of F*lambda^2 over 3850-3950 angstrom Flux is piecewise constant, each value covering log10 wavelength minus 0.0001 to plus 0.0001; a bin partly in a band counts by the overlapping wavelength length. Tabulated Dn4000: 1.3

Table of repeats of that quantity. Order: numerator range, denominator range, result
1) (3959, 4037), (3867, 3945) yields 1.17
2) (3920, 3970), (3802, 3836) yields 1.11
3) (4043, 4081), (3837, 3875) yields 1.32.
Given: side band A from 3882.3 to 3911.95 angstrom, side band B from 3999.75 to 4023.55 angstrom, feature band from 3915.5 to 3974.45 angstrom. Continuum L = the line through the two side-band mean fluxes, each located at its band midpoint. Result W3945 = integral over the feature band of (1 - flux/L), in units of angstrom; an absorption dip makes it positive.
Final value 9.9 angstrom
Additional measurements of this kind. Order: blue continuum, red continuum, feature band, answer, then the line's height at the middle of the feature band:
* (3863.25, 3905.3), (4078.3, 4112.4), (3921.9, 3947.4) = 4.3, 2.05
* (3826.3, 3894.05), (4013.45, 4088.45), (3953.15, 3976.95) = 4.3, 2.1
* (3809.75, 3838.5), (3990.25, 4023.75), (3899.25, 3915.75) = -0.9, 1.97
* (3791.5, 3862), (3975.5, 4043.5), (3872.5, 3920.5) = 0.3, 1.97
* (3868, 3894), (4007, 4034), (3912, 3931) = 2.2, 2.08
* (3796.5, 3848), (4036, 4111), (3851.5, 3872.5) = -0.9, 1.82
